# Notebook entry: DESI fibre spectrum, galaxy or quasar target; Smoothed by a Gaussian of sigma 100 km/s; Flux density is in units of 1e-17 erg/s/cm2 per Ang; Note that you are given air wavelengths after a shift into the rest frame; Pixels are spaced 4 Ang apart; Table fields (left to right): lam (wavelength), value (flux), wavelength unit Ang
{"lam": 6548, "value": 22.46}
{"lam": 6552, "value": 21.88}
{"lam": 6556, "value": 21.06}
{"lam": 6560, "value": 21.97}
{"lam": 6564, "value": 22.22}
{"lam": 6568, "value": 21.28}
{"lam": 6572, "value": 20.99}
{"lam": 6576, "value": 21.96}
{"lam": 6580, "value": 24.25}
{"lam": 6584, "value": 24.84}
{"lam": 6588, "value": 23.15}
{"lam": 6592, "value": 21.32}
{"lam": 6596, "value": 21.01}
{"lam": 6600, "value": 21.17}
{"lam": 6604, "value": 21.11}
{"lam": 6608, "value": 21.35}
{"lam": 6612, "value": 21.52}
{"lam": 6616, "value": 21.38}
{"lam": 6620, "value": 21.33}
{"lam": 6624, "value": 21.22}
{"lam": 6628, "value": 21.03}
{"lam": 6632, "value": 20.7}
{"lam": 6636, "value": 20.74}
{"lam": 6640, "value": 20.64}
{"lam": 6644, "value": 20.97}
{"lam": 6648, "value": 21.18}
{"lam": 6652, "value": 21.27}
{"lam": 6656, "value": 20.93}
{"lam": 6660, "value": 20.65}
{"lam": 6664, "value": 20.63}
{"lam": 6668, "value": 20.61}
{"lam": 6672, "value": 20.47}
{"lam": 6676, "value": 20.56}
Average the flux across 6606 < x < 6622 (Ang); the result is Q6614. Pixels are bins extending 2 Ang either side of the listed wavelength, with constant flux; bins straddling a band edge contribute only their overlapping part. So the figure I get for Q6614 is 21.4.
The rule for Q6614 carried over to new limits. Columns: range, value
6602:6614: 21.3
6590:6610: 21.2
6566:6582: 22.1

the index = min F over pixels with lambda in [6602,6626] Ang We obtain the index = 21.11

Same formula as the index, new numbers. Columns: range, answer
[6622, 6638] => 20.7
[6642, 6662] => 20.65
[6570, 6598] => 20.99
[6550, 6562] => 21.06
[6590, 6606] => 21.01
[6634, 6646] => 20.64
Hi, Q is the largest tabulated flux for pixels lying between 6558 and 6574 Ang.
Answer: 22.22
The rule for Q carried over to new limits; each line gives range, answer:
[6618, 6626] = 21.33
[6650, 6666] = 21.27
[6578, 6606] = 24.84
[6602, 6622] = 21.52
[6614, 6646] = 21.38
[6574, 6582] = 24.25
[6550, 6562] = 21.97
